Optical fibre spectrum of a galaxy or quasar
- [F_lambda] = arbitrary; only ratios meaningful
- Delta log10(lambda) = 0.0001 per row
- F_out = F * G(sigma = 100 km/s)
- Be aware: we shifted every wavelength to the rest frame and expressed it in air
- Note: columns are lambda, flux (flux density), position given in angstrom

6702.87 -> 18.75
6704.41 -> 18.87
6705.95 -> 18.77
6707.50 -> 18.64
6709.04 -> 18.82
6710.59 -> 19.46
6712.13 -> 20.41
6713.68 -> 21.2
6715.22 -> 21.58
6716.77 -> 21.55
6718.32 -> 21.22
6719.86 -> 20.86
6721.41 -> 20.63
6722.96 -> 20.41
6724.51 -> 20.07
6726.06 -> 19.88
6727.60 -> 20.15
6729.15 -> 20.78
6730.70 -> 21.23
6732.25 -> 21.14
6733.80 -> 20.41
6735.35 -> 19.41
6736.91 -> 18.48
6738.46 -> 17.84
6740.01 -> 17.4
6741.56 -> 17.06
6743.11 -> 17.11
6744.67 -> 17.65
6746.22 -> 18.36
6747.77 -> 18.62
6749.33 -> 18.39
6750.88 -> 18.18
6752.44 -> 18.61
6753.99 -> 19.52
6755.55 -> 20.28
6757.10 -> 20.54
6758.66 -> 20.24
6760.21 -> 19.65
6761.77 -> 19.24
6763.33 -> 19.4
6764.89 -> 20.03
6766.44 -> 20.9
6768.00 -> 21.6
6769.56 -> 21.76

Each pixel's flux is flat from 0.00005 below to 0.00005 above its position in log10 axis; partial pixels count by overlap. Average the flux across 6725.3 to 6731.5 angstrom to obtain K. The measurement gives 20.5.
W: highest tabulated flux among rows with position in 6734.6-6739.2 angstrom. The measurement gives 19.41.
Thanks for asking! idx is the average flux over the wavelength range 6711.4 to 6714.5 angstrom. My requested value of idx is 20.8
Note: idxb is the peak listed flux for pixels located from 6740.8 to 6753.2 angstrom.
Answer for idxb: 18.62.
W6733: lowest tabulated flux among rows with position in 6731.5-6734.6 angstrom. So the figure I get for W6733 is 20.41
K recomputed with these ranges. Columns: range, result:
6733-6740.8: 18.7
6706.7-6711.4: 19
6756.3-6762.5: 19.9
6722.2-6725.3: 20.2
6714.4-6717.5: 21.6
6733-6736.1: 19.9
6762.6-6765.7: 19.8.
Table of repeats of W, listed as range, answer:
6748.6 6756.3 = 20.28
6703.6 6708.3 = 18.87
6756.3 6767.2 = 20.9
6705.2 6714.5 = 21.2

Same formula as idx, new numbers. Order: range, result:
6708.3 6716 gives 20.3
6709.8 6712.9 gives 19.9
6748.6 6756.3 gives 19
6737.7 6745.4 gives 17.4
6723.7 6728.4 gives 20.1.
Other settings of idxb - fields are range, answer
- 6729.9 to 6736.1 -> 21.23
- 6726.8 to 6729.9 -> 20.78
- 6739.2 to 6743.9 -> 17.4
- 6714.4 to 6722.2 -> 21.58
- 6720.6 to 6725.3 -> 20.63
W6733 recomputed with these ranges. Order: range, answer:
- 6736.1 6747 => 17.06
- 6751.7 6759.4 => 18.61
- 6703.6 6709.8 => 18.64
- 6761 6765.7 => 19.24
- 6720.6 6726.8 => 19.88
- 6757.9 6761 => 19.65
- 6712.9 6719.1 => 21.2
